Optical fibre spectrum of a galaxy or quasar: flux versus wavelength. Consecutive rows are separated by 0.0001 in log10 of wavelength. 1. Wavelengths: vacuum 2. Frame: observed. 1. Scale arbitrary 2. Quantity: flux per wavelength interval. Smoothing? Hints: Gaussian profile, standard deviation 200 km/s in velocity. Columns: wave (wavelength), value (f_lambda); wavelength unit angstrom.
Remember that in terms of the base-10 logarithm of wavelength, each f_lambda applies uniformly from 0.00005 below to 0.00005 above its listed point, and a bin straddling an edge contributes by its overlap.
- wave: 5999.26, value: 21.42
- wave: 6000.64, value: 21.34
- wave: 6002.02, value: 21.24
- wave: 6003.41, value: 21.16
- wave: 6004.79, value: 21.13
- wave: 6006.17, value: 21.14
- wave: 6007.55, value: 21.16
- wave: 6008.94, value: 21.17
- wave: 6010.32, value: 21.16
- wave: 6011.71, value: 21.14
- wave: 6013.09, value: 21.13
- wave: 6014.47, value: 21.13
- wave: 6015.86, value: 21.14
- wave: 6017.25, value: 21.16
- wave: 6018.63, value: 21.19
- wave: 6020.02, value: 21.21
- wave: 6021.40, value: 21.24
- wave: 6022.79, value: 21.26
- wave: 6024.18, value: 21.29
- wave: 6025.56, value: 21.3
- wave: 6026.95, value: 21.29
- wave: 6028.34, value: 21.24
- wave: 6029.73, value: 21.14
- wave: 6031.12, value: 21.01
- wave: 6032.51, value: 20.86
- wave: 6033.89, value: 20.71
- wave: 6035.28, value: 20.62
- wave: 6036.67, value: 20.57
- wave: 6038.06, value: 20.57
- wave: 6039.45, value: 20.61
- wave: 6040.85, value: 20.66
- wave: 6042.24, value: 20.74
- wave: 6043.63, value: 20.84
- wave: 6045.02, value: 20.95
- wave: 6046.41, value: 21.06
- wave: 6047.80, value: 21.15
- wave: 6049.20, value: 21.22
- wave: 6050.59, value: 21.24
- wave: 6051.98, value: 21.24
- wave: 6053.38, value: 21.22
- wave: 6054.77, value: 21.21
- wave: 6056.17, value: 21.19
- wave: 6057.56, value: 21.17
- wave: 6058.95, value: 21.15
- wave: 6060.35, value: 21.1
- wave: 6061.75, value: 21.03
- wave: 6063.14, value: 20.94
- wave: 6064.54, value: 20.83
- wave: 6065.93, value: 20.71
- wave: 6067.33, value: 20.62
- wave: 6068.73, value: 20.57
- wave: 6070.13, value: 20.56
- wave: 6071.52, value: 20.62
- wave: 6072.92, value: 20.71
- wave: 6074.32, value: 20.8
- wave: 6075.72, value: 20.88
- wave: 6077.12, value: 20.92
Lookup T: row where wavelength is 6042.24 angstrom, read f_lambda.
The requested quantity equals 20.74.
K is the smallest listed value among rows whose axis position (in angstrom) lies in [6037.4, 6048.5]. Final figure 20.57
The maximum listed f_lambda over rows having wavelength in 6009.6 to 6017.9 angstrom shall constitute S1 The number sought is 21.16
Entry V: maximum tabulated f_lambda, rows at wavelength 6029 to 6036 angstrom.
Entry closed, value 21.14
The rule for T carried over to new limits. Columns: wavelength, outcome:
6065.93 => 20.71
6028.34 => 21.24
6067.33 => 20.62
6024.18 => 21.29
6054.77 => 21.21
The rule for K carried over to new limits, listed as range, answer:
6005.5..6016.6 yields 21.13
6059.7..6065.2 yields 20.83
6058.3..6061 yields 21.1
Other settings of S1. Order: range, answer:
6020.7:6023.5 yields 21.26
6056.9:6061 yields 21.17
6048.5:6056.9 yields 21.24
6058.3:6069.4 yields 21.15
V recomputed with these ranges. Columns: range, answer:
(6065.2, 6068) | 20.71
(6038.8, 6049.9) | 21.22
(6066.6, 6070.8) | 20.62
